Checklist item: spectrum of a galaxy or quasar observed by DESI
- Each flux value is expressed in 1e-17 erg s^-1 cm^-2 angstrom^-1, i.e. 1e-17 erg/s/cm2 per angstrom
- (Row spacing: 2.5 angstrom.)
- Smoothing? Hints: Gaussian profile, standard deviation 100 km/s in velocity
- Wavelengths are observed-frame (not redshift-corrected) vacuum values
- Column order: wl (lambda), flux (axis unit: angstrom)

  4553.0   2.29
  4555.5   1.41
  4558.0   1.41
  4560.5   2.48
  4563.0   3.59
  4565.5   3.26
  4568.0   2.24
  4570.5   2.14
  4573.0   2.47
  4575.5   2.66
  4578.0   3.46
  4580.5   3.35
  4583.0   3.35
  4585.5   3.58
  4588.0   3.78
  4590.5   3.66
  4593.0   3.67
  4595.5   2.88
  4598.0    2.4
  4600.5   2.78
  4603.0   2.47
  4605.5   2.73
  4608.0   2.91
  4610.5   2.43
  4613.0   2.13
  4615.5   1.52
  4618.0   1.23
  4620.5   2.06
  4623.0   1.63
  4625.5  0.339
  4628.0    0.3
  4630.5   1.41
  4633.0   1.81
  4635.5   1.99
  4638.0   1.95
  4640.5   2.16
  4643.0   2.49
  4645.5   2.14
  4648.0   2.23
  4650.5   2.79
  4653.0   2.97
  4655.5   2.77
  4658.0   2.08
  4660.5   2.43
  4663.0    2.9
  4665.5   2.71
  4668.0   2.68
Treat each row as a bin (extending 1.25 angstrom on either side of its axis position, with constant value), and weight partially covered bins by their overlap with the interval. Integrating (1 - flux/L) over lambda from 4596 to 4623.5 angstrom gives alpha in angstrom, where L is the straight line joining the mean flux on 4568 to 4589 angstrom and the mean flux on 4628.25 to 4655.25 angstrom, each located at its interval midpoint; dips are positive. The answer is 3.9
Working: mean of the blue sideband 3.04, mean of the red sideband 2.15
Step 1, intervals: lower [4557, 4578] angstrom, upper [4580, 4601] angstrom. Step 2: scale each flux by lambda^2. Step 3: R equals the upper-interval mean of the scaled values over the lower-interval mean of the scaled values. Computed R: 1.3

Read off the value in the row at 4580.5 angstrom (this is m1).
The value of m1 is 3.35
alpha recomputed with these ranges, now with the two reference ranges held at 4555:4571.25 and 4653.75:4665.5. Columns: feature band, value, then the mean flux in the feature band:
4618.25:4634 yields 8.0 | 1.25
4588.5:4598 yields -3.2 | 3.3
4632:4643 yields 2.2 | 2.04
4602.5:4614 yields -0.3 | 2.55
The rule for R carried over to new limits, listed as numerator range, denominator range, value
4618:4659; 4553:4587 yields 0.73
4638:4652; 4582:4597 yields 0.69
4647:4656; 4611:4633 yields 1.96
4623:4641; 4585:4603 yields 0.45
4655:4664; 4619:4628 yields 2.14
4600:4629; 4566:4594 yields 0.61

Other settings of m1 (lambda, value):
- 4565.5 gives 3.26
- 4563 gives 3.59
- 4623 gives 1.63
